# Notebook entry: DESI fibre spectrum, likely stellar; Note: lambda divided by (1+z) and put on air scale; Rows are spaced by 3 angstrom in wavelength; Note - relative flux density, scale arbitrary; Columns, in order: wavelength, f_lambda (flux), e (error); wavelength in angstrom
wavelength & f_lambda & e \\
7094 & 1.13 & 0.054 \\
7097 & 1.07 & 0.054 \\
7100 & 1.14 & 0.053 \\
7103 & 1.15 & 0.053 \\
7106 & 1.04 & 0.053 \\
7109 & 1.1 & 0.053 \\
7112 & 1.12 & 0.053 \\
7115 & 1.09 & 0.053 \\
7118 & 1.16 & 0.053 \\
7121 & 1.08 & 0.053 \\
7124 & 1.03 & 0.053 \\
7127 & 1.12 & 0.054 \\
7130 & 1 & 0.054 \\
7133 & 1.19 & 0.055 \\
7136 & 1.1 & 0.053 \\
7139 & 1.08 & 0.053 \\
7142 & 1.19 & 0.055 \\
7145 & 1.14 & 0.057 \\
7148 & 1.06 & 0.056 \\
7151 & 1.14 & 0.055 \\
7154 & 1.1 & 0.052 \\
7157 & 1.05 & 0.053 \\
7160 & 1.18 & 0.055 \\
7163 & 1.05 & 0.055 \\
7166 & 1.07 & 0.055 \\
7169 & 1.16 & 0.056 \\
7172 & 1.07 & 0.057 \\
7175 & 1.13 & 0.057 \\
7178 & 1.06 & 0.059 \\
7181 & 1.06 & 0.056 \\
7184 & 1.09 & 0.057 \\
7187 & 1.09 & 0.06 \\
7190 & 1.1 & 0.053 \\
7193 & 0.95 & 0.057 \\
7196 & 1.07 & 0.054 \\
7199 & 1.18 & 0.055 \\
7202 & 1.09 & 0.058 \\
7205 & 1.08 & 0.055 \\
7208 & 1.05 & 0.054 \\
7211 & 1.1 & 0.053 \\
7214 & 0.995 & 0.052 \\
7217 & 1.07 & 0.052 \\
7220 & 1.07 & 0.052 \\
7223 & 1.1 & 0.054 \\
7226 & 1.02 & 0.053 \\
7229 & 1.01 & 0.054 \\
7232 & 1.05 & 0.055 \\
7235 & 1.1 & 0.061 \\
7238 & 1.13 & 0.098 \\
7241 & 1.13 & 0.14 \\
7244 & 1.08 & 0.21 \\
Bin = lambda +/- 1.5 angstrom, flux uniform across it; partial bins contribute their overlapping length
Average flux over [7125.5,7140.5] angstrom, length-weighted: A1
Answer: 1.1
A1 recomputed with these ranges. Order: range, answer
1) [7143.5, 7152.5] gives 1.11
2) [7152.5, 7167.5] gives 1.09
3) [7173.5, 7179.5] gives 1.09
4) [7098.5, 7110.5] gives 1.11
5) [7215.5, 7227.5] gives 1.06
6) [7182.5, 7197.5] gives 1.06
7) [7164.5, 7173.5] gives 1.1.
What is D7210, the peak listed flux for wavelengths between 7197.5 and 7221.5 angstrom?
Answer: 1.18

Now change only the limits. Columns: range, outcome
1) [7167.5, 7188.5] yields 1.16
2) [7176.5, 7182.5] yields 1.06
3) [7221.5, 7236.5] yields 1.1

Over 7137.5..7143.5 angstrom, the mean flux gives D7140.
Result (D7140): 1.14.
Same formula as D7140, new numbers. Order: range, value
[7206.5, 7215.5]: 1.05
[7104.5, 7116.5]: 1.09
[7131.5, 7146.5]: 1.14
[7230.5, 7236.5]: 1.08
